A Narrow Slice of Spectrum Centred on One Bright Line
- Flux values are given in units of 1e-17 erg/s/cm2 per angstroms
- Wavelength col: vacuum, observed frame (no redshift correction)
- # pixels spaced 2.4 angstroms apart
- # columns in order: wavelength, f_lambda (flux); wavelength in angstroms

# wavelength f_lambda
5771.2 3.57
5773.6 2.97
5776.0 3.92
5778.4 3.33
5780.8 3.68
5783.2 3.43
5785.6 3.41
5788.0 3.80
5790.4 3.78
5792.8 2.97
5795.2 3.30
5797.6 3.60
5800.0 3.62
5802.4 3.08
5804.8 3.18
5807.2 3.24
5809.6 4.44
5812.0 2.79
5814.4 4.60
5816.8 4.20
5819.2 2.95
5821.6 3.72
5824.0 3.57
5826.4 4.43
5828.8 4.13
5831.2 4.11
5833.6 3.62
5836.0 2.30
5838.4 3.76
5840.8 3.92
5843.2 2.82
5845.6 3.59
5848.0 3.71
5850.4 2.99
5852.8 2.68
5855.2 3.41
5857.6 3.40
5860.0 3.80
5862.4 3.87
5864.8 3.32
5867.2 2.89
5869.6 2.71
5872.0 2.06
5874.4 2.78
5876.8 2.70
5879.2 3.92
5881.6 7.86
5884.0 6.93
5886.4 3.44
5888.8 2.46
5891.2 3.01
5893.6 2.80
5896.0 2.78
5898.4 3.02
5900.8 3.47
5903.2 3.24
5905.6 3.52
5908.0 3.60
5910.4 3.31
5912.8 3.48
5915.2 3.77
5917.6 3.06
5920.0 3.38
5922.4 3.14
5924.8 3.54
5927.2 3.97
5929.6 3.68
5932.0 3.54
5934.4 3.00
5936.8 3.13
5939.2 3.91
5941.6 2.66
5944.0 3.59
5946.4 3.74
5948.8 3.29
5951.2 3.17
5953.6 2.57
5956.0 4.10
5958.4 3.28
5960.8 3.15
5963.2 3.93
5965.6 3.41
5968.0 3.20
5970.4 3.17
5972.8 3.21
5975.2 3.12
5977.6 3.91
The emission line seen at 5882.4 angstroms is H-beta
